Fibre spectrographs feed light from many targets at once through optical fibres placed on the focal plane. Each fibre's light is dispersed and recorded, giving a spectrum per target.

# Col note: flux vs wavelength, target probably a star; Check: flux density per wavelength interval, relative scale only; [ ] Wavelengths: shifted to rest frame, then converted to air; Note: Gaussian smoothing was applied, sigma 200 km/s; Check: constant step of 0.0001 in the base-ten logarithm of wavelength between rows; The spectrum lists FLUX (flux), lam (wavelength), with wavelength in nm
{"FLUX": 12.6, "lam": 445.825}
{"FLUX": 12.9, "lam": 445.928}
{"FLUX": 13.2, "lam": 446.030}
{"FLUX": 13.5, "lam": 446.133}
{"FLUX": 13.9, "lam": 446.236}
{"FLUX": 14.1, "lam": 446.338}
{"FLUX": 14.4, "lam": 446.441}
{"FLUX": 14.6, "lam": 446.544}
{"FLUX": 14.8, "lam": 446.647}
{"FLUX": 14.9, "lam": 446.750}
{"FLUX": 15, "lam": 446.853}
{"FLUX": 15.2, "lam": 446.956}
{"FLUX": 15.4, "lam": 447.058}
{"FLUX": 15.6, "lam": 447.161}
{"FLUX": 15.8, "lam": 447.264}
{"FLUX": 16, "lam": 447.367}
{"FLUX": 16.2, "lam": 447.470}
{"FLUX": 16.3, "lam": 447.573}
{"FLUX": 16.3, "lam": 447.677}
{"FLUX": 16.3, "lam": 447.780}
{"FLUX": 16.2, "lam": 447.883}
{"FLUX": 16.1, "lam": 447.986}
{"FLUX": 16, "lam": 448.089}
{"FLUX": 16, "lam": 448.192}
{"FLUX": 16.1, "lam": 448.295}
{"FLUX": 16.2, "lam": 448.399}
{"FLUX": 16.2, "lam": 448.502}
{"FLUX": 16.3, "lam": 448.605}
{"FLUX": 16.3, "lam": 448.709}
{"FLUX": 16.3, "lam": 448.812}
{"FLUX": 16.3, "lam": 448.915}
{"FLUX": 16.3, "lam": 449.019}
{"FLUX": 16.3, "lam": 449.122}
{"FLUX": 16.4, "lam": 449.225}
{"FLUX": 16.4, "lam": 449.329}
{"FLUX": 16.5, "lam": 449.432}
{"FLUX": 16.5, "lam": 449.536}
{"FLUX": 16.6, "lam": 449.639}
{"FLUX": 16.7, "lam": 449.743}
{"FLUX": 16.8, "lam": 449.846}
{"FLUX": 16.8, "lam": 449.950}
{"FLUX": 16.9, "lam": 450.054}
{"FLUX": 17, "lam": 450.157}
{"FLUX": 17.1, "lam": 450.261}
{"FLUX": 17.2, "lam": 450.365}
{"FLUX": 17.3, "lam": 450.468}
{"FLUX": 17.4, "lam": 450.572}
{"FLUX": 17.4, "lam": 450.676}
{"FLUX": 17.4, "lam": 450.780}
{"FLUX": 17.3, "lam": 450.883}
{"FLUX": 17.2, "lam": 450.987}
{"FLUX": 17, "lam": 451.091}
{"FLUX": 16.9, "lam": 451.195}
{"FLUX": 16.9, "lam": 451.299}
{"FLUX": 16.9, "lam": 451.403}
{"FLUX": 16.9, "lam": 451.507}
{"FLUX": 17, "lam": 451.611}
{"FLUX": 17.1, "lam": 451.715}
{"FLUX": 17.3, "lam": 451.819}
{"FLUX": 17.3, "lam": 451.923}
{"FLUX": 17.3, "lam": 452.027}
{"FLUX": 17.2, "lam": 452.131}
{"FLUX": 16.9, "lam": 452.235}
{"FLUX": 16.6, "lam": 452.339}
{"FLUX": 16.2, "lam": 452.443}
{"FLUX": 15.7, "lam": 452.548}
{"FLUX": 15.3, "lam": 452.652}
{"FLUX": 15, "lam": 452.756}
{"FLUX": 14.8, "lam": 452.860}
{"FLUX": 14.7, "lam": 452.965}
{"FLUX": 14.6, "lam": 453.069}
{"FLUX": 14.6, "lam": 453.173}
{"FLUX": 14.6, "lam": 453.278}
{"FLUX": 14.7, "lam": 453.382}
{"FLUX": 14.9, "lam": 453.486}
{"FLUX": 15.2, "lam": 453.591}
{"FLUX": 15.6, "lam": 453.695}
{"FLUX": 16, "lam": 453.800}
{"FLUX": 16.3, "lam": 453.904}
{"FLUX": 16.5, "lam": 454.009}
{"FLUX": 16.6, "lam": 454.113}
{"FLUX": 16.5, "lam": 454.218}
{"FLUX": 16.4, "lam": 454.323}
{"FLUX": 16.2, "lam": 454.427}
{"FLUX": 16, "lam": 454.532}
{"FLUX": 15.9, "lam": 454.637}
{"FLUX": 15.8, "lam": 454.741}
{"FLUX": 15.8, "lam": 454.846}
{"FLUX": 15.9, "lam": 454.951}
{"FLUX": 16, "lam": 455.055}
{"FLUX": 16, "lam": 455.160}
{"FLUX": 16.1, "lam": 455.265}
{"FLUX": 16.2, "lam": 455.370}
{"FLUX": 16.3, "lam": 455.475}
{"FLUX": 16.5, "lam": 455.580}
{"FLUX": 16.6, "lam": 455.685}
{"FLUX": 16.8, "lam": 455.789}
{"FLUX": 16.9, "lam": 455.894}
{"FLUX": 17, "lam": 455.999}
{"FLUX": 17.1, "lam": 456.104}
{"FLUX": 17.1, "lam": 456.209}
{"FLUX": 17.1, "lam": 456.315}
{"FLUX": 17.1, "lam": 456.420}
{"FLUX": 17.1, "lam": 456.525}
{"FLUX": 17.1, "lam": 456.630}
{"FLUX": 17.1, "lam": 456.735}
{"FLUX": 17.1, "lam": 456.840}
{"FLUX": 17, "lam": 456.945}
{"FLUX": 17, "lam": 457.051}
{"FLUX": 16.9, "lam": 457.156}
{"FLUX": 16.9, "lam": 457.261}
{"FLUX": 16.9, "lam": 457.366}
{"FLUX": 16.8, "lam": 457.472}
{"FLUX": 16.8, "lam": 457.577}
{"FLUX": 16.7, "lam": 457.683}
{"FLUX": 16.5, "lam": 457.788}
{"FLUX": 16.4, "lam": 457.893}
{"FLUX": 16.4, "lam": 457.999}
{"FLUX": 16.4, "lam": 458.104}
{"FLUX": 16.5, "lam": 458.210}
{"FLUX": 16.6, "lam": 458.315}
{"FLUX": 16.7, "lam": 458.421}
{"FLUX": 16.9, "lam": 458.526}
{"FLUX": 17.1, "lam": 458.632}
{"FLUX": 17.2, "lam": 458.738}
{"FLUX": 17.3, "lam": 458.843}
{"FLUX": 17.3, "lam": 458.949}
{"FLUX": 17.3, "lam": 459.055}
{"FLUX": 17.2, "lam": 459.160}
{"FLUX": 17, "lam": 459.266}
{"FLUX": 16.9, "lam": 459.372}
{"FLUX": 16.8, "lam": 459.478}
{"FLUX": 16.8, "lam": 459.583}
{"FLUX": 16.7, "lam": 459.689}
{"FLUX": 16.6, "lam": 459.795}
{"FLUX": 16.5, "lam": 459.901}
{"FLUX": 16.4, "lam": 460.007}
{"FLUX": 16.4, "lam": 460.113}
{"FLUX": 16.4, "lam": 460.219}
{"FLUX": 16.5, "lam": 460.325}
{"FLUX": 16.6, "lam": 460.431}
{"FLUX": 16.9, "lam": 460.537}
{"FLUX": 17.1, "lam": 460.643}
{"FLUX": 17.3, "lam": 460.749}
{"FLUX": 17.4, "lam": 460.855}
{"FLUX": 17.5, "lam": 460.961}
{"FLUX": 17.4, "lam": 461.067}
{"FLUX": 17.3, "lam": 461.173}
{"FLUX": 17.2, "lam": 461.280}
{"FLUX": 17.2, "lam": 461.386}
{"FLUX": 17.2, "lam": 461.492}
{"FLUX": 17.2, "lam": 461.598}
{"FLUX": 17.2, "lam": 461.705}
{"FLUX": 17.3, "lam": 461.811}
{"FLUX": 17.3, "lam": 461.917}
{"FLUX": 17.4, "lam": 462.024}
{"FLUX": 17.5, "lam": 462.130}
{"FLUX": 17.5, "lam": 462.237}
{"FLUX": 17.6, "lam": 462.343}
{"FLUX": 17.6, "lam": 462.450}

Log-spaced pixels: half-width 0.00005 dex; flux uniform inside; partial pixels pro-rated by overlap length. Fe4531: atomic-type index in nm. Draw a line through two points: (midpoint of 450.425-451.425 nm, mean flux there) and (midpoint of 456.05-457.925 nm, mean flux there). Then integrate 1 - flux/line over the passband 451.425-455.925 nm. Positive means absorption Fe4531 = 0.26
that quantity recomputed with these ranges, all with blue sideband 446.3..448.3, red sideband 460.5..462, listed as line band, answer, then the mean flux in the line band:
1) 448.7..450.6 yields -0.10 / 16.7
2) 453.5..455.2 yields 0.04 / 16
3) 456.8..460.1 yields 0.02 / 16.8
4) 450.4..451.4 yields -0.07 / 17.2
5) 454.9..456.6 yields 0.00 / 16.6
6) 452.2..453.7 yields 0.09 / 15.3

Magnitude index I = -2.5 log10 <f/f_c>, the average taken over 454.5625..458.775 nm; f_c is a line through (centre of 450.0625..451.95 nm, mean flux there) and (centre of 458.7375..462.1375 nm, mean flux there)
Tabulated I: 0.03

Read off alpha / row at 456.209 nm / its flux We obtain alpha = 17.1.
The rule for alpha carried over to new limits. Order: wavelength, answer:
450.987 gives 17.2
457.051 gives 17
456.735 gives 17.1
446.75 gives 14.9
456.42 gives 17.1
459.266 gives 17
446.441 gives 14.4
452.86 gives 14.8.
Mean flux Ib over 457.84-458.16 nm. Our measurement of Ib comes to 16.4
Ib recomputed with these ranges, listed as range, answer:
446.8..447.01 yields 15.2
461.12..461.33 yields 17.2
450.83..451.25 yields 17.1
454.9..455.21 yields 16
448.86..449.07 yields 16.3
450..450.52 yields 17.1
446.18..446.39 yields 14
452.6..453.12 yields 14.9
